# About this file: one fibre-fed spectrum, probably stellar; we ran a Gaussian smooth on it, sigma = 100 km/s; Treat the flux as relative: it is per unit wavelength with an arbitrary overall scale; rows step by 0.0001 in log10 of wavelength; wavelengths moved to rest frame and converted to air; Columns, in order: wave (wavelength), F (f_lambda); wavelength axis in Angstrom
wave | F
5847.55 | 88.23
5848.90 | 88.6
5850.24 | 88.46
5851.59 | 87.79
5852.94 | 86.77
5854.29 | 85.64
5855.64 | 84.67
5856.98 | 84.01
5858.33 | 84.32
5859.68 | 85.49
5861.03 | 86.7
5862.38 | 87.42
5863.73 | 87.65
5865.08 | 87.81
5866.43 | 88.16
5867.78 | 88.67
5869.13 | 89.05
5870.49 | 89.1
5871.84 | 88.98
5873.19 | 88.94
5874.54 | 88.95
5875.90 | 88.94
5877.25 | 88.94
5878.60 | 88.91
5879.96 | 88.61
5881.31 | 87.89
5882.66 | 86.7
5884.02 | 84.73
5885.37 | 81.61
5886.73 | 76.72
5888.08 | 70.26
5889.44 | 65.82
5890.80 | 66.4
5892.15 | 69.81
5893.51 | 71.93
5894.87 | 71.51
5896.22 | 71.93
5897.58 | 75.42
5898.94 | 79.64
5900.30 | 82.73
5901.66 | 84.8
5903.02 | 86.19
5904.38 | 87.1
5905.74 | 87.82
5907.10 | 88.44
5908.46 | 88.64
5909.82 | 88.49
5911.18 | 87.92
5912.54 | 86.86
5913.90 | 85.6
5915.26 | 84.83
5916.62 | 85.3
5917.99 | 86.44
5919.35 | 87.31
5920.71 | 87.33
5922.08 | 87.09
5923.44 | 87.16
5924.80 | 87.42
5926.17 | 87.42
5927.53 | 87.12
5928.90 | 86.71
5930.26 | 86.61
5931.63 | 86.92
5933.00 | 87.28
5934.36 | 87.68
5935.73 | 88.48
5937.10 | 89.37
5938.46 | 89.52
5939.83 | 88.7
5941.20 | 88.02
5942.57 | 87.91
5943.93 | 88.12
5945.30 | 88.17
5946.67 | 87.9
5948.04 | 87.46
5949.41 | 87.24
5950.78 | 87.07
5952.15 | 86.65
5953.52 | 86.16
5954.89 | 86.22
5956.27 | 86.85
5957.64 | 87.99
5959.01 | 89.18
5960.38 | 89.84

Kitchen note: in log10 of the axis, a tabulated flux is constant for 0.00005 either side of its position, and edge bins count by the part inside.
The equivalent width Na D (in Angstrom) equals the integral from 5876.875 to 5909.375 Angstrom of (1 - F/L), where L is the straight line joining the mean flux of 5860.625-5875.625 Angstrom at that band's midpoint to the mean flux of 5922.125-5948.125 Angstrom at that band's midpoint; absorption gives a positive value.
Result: 2.8 Angstrom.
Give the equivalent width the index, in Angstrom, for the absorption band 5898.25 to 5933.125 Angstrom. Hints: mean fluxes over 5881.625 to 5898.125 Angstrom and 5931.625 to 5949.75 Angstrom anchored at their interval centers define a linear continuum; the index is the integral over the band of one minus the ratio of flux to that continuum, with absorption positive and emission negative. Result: -2.2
